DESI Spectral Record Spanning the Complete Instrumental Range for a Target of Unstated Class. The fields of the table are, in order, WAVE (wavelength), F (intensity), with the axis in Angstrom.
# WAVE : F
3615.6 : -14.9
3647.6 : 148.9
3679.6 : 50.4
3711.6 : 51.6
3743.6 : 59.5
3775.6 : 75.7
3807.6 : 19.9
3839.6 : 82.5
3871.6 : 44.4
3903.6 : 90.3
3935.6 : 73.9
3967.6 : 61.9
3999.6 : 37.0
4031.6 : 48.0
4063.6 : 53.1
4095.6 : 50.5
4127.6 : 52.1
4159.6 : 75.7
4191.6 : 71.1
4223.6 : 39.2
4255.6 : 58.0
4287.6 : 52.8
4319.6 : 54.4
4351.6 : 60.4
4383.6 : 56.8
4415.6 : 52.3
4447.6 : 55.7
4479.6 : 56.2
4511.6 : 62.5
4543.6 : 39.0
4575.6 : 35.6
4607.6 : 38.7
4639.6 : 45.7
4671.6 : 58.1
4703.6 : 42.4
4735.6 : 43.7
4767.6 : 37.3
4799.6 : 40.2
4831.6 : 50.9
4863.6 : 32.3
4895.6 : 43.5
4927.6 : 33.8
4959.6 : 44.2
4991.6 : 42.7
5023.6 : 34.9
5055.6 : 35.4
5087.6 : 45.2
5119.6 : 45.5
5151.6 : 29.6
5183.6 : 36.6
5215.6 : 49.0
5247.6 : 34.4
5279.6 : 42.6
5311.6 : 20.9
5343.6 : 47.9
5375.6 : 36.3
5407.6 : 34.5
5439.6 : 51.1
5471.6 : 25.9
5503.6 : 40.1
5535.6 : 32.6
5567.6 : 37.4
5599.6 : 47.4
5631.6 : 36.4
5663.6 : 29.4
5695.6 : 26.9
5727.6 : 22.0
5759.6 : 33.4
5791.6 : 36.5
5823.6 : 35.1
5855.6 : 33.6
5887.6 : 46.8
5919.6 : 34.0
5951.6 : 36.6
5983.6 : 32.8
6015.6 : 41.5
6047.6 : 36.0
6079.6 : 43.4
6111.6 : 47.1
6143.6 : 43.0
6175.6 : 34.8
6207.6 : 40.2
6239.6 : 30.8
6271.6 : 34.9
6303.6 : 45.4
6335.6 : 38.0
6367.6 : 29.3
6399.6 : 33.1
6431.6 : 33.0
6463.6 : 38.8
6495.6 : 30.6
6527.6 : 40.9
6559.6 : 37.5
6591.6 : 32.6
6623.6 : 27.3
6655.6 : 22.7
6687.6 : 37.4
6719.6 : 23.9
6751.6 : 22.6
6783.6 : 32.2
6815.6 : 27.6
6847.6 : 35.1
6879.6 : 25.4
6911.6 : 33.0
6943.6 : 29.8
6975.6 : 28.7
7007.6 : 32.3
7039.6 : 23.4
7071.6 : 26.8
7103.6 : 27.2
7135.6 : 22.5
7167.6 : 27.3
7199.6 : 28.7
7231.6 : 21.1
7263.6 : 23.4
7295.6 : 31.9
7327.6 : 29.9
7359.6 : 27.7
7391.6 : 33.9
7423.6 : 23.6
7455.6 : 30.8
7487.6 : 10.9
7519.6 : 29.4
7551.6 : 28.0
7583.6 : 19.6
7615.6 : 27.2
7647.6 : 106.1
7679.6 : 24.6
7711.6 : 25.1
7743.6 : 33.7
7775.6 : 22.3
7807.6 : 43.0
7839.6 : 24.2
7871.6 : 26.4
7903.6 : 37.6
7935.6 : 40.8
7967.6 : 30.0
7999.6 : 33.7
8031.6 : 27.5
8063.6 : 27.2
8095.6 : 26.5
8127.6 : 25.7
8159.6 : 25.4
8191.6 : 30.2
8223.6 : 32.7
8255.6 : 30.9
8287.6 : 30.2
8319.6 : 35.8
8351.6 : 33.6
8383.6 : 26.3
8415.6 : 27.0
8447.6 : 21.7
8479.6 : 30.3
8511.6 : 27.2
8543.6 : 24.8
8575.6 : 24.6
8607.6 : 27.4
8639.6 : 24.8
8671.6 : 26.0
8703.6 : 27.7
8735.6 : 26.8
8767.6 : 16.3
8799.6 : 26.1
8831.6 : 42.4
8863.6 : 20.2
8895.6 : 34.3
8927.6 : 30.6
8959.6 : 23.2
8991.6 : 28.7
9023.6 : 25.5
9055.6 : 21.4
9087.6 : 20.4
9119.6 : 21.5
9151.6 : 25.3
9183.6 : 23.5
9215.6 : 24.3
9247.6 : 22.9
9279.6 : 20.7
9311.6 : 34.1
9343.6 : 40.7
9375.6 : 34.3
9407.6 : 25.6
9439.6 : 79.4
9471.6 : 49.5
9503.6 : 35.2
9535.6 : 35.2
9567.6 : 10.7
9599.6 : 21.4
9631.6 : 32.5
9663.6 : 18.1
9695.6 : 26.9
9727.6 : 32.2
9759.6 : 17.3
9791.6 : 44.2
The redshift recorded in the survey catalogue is 1.05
